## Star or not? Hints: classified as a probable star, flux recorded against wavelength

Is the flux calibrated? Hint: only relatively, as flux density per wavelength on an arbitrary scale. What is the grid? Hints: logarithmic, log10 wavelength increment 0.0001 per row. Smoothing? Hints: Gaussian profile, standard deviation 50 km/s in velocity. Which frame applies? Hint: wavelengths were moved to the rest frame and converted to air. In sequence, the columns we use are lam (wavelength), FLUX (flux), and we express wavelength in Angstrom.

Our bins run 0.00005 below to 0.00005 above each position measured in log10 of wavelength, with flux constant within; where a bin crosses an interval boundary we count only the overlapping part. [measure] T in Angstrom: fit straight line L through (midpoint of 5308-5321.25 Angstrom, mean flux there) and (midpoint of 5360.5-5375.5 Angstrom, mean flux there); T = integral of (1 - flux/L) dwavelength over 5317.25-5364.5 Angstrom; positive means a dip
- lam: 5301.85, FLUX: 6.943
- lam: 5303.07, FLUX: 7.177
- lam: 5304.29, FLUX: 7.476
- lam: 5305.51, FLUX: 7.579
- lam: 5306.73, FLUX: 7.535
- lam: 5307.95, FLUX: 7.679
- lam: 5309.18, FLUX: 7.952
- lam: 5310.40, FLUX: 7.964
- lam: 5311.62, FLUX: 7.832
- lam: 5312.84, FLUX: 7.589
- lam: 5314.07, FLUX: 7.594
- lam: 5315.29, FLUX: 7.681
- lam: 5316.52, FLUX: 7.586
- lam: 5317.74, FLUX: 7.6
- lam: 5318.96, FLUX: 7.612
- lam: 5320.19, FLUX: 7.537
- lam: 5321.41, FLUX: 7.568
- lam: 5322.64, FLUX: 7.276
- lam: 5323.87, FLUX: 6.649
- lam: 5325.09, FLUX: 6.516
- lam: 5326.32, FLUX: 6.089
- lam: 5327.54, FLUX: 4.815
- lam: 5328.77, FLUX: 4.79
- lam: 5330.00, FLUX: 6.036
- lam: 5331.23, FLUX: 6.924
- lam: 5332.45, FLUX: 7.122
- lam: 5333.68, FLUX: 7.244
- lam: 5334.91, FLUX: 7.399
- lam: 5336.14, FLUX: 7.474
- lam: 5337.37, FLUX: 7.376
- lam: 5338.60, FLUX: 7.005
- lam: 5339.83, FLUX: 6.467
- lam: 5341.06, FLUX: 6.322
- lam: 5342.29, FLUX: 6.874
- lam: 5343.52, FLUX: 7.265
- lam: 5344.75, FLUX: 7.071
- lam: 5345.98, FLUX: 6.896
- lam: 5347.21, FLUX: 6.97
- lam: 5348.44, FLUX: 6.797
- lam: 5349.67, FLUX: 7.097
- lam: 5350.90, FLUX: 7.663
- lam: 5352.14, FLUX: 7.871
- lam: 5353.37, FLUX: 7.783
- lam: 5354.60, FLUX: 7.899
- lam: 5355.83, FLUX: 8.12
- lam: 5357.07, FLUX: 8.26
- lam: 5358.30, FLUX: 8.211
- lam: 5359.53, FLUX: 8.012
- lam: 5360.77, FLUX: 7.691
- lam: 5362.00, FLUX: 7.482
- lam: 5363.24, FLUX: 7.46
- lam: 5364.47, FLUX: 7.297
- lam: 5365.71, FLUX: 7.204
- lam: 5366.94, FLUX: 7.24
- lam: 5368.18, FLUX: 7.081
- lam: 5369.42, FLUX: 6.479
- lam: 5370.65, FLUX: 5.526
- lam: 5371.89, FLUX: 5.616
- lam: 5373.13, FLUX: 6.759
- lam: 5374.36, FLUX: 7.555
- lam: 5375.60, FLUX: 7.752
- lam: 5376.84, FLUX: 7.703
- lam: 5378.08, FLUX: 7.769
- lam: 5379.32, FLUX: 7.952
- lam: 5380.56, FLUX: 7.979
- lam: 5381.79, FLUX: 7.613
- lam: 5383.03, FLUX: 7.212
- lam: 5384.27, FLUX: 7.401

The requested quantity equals 1.1 Angstrom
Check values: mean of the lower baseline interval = 7.69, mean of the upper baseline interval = 6.96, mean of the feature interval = 7.14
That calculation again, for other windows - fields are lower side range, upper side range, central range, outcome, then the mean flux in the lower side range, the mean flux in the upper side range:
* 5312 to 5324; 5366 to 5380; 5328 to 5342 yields 1.21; 7.51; 7.05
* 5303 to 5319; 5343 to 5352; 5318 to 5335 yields 1.73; 7.65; 7.15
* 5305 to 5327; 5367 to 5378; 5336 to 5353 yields 0.16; 7.43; 6.87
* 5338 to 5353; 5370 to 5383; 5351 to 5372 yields -0.84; 7.04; 7.22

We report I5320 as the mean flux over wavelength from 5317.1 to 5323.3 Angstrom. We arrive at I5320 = 7.51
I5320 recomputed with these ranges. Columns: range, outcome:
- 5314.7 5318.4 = 7.63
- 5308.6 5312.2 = 7.93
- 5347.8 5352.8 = 7.36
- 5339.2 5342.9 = 6.55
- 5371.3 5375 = 6.66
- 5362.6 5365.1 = 7.36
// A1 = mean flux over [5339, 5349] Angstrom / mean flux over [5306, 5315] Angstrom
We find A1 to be 0.9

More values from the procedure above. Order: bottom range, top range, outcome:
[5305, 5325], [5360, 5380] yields 0.95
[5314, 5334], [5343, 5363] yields 1.11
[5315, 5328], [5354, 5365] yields 1.12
